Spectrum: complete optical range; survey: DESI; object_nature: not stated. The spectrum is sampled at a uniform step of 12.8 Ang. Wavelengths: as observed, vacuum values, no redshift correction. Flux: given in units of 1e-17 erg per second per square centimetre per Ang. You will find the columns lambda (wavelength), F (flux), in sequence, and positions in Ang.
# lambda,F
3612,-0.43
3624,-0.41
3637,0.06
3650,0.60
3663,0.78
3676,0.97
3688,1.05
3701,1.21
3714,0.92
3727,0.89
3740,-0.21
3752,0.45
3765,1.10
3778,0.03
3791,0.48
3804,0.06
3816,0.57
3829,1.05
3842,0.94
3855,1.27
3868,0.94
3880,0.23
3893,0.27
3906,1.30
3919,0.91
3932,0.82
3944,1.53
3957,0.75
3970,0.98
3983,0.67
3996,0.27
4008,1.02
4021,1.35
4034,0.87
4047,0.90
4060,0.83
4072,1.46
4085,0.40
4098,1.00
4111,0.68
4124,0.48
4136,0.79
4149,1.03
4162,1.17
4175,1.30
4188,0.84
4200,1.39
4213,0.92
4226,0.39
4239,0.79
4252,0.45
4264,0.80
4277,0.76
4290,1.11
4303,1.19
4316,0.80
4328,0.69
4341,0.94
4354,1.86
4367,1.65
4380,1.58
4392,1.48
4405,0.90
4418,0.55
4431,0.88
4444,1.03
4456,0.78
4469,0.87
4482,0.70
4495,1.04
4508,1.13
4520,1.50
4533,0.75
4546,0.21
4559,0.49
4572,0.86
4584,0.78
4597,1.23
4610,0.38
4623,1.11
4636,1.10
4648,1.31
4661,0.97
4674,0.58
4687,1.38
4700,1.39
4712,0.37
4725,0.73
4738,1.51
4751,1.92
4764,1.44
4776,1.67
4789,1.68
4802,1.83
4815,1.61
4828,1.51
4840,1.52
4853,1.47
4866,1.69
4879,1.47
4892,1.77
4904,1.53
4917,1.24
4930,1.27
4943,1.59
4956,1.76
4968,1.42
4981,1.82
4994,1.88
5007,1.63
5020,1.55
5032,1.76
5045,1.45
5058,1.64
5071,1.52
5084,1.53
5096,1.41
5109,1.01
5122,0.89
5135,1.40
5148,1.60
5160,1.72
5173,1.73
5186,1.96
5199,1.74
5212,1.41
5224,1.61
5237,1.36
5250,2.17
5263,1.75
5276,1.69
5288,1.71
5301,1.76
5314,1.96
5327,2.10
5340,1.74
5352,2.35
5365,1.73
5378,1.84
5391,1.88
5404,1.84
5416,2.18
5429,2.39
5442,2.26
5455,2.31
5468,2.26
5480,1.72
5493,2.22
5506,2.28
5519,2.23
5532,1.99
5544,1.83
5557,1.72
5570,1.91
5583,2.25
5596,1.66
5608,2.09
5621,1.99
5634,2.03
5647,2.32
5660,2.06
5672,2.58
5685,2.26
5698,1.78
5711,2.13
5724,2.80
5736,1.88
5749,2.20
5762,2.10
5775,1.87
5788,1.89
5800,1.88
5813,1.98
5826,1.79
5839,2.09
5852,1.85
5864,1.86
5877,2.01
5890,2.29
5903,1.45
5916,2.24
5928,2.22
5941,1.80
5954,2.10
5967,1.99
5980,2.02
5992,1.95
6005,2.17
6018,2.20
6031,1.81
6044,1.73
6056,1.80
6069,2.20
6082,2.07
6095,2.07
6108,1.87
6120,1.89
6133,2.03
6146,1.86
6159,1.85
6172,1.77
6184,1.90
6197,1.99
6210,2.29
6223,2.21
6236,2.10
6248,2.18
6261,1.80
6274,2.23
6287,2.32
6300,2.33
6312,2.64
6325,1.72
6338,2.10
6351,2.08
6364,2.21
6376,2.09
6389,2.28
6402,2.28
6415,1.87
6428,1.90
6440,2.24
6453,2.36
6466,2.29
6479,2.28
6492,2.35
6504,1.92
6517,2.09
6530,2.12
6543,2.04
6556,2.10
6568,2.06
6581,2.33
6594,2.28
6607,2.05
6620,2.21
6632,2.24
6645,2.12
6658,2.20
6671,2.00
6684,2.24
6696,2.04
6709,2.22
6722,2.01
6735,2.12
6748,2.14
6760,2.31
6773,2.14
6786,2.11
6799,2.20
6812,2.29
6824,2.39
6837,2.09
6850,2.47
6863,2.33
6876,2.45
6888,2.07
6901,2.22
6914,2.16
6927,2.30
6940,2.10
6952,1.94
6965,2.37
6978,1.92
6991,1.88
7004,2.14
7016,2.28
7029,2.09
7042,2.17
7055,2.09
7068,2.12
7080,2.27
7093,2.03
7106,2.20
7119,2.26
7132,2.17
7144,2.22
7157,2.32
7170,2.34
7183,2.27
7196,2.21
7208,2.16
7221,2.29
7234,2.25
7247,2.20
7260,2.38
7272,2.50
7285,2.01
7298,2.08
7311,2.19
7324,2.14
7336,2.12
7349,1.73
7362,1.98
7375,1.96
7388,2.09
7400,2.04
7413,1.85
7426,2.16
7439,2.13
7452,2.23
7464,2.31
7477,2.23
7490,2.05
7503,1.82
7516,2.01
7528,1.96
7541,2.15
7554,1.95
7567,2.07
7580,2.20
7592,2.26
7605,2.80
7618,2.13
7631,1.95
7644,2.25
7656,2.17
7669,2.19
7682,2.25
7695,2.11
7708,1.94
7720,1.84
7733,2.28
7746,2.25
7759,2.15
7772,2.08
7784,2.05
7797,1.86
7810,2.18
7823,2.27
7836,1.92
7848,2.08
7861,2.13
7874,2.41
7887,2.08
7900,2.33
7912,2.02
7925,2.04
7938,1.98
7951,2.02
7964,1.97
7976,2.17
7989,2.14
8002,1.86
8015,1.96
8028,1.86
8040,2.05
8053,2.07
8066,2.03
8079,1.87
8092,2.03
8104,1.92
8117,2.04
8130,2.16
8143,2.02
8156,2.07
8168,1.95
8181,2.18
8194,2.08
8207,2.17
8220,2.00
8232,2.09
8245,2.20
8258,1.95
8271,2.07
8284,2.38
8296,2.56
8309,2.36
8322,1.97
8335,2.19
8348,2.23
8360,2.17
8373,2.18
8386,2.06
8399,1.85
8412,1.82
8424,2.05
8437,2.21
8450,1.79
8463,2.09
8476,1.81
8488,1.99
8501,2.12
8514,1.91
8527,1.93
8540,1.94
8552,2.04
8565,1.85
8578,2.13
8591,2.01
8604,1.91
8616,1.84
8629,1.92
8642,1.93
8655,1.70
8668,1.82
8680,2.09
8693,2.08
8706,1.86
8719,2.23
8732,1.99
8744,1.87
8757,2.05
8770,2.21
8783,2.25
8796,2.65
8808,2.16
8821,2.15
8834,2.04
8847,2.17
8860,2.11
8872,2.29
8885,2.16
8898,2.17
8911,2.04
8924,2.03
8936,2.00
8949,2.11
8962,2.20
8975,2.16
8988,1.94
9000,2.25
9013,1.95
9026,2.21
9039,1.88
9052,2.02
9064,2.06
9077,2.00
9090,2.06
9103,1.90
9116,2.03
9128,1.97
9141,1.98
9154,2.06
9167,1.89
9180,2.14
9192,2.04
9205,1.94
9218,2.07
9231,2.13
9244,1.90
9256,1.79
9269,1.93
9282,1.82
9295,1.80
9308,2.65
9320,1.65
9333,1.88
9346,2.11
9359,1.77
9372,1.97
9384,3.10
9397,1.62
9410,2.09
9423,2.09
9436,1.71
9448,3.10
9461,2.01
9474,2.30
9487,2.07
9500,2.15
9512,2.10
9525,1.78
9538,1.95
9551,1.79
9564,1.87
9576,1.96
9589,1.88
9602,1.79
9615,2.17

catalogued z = 0.19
